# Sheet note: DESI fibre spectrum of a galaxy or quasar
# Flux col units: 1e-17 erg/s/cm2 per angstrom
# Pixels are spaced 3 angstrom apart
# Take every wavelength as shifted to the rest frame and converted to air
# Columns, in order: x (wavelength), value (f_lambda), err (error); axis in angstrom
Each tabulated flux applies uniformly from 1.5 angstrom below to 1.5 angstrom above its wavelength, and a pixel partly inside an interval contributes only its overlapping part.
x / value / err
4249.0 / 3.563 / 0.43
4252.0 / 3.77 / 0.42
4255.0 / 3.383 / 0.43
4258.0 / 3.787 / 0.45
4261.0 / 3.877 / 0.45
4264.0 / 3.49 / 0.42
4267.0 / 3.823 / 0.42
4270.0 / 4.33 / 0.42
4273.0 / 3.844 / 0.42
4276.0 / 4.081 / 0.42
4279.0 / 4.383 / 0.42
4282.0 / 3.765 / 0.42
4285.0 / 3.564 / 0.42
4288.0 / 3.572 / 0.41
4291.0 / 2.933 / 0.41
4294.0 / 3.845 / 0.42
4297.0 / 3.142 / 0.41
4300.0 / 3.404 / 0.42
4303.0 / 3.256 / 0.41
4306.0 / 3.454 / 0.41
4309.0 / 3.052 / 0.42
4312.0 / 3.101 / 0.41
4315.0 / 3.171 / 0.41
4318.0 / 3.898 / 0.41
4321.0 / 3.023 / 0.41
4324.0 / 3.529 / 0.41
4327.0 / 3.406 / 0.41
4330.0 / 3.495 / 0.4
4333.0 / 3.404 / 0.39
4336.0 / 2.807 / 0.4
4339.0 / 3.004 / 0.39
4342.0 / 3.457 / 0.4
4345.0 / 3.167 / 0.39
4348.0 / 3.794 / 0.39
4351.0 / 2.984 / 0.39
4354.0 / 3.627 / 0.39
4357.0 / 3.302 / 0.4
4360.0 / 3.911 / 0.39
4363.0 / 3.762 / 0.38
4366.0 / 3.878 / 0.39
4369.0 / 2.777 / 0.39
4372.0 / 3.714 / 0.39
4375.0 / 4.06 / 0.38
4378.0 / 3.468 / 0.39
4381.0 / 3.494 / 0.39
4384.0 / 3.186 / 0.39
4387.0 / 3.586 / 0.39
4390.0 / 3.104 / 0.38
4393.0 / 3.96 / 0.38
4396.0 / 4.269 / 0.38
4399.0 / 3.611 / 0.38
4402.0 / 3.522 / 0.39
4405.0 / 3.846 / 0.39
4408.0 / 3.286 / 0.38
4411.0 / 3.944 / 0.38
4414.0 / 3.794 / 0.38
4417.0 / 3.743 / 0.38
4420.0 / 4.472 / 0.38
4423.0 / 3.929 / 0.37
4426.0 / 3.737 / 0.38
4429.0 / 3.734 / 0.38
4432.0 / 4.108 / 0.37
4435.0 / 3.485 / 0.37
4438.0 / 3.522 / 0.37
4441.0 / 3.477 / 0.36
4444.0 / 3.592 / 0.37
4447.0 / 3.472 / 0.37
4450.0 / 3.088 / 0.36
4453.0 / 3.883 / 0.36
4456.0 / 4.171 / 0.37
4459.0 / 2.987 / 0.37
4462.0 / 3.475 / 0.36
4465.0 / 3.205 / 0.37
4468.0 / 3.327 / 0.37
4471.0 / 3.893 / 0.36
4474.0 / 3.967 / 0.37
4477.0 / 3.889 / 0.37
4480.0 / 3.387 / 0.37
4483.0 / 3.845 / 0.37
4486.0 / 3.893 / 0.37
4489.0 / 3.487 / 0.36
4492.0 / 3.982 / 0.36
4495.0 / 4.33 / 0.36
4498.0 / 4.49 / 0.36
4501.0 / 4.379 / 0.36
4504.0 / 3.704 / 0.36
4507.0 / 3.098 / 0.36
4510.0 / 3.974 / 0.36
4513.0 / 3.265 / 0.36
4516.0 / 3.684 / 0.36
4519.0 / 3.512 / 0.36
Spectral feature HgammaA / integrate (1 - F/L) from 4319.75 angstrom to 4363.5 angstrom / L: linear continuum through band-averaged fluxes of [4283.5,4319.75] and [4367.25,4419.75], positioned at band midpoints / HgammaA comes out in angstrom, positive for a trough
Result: 1.38 angstrom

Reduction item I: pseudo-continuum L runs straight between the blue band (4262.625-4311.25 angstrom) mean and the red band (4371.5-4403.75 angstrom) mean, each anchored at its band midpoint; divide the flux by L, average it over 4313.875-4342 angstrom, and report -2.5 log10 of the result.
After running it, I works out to 0.10 mag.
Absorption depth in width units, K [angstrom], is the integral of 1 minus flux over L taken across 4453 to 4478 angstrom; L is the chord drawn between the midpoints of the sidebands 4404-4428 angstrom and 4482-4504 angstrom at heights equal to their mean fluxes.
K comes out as 2.2 angstrom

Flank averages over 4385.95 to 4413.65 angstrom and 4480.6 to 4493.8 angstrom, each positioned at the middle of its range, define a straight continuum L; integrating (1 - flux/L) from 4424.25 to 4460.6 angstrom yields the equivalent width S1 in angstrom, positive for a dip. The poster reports 1.2 angstrom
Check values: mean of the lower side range 3.69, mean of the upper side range 3.79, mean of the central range 3.61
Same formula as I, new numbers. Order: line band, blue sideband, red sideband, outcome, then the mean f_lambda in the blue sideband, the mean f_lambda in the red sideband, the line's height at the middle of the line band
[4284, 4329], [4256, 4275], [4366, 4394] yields 0.11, 3.85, 3.5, 3.72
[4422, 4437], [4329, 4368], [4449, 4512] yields -0.05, 3.42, 3.74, 3.62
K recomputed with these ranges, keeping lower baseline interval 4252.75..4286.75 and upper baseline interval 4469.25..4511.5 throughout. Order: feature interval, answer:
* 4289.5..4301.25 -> 1.6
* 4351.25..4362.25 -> 0.9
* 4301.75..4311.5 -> 1.5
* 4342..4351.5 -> 1.2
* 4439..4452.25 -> 1.5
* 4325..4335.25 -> 1.2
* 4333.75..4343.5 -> 1.9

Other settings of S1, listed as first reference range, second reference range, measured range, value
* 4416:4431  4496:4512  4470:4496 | 0.54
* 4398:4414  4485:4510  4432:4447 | 0.72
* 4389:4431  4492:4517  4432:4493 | 3.64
